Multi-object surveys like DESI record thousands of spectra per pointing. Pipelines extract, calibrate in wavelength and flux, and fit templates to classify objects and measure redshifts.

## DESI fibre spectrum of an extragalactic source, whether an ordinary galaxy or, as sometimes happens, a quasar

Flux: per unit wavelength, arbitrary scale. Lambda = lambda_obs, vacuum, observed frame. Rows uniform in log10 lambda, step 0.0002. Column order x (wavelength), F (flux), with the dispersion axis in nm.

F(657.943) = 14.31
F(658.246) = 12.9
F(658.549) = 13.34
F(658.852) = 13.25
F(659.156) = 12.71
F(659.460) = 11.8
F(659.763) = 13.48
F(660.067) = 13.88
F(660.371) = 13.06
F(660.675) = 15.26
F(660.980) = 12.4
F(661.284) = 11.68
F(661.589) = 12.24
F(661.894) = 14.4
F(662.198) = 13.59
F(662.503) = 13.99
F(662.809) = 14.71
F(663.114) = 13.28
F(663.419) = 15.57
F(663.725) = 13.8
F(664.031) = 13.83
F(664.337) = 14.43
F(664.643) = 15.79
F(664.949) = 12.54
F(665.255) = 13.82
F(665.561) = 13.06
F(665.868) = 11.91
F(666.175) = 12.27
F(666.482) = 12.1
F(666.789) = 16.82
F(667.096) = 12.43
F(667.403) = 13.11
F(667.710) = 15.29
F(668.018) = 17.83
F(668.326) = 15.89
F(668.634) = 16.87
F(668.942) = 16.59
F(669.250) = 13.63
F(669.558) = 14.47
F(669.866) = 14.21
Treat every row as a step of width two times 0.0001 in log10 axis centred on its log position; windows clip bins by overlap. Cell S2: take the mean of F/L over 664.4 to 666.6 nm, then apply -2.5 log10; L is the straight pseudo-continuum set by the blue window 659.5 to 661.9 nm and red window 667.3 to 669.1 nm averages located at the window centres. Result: 0.14 mag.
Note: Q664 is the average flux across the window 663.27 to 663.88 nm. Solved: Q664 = 14.7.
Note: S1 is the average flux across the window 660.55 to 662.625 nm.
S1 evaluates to 13.3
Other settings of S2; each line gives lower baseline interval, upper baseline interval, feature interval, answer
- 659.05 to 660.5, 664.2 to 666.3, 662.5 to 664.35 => -0.08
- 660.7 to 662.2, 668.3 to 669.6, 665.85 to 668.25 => 0.06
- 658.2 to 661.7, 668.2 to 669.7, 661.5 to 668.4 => 0.03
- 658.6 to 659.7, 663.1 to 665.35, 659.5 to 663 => -0.01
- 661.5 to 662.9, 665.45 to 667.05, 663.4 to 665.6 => -0.05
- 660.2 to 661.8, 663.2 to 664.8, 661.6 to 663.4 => -0.01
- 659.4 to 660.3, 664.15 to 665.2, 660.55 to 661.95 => 0.03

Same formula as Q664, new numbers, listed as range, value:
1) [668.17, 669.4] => 15.8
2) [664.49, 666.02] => 13.4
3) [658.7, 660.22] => 13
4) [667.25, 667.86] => 14.2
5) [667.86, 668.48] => 16.8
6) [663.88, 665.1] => 14.2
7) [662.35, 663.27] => 14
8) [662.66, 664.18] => 14.2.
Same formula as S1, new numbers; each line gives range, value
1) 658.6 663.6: 13.5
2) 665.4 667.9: 13.4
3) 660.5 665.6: 13.8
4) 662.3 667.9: 13.8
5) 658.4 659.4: 13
